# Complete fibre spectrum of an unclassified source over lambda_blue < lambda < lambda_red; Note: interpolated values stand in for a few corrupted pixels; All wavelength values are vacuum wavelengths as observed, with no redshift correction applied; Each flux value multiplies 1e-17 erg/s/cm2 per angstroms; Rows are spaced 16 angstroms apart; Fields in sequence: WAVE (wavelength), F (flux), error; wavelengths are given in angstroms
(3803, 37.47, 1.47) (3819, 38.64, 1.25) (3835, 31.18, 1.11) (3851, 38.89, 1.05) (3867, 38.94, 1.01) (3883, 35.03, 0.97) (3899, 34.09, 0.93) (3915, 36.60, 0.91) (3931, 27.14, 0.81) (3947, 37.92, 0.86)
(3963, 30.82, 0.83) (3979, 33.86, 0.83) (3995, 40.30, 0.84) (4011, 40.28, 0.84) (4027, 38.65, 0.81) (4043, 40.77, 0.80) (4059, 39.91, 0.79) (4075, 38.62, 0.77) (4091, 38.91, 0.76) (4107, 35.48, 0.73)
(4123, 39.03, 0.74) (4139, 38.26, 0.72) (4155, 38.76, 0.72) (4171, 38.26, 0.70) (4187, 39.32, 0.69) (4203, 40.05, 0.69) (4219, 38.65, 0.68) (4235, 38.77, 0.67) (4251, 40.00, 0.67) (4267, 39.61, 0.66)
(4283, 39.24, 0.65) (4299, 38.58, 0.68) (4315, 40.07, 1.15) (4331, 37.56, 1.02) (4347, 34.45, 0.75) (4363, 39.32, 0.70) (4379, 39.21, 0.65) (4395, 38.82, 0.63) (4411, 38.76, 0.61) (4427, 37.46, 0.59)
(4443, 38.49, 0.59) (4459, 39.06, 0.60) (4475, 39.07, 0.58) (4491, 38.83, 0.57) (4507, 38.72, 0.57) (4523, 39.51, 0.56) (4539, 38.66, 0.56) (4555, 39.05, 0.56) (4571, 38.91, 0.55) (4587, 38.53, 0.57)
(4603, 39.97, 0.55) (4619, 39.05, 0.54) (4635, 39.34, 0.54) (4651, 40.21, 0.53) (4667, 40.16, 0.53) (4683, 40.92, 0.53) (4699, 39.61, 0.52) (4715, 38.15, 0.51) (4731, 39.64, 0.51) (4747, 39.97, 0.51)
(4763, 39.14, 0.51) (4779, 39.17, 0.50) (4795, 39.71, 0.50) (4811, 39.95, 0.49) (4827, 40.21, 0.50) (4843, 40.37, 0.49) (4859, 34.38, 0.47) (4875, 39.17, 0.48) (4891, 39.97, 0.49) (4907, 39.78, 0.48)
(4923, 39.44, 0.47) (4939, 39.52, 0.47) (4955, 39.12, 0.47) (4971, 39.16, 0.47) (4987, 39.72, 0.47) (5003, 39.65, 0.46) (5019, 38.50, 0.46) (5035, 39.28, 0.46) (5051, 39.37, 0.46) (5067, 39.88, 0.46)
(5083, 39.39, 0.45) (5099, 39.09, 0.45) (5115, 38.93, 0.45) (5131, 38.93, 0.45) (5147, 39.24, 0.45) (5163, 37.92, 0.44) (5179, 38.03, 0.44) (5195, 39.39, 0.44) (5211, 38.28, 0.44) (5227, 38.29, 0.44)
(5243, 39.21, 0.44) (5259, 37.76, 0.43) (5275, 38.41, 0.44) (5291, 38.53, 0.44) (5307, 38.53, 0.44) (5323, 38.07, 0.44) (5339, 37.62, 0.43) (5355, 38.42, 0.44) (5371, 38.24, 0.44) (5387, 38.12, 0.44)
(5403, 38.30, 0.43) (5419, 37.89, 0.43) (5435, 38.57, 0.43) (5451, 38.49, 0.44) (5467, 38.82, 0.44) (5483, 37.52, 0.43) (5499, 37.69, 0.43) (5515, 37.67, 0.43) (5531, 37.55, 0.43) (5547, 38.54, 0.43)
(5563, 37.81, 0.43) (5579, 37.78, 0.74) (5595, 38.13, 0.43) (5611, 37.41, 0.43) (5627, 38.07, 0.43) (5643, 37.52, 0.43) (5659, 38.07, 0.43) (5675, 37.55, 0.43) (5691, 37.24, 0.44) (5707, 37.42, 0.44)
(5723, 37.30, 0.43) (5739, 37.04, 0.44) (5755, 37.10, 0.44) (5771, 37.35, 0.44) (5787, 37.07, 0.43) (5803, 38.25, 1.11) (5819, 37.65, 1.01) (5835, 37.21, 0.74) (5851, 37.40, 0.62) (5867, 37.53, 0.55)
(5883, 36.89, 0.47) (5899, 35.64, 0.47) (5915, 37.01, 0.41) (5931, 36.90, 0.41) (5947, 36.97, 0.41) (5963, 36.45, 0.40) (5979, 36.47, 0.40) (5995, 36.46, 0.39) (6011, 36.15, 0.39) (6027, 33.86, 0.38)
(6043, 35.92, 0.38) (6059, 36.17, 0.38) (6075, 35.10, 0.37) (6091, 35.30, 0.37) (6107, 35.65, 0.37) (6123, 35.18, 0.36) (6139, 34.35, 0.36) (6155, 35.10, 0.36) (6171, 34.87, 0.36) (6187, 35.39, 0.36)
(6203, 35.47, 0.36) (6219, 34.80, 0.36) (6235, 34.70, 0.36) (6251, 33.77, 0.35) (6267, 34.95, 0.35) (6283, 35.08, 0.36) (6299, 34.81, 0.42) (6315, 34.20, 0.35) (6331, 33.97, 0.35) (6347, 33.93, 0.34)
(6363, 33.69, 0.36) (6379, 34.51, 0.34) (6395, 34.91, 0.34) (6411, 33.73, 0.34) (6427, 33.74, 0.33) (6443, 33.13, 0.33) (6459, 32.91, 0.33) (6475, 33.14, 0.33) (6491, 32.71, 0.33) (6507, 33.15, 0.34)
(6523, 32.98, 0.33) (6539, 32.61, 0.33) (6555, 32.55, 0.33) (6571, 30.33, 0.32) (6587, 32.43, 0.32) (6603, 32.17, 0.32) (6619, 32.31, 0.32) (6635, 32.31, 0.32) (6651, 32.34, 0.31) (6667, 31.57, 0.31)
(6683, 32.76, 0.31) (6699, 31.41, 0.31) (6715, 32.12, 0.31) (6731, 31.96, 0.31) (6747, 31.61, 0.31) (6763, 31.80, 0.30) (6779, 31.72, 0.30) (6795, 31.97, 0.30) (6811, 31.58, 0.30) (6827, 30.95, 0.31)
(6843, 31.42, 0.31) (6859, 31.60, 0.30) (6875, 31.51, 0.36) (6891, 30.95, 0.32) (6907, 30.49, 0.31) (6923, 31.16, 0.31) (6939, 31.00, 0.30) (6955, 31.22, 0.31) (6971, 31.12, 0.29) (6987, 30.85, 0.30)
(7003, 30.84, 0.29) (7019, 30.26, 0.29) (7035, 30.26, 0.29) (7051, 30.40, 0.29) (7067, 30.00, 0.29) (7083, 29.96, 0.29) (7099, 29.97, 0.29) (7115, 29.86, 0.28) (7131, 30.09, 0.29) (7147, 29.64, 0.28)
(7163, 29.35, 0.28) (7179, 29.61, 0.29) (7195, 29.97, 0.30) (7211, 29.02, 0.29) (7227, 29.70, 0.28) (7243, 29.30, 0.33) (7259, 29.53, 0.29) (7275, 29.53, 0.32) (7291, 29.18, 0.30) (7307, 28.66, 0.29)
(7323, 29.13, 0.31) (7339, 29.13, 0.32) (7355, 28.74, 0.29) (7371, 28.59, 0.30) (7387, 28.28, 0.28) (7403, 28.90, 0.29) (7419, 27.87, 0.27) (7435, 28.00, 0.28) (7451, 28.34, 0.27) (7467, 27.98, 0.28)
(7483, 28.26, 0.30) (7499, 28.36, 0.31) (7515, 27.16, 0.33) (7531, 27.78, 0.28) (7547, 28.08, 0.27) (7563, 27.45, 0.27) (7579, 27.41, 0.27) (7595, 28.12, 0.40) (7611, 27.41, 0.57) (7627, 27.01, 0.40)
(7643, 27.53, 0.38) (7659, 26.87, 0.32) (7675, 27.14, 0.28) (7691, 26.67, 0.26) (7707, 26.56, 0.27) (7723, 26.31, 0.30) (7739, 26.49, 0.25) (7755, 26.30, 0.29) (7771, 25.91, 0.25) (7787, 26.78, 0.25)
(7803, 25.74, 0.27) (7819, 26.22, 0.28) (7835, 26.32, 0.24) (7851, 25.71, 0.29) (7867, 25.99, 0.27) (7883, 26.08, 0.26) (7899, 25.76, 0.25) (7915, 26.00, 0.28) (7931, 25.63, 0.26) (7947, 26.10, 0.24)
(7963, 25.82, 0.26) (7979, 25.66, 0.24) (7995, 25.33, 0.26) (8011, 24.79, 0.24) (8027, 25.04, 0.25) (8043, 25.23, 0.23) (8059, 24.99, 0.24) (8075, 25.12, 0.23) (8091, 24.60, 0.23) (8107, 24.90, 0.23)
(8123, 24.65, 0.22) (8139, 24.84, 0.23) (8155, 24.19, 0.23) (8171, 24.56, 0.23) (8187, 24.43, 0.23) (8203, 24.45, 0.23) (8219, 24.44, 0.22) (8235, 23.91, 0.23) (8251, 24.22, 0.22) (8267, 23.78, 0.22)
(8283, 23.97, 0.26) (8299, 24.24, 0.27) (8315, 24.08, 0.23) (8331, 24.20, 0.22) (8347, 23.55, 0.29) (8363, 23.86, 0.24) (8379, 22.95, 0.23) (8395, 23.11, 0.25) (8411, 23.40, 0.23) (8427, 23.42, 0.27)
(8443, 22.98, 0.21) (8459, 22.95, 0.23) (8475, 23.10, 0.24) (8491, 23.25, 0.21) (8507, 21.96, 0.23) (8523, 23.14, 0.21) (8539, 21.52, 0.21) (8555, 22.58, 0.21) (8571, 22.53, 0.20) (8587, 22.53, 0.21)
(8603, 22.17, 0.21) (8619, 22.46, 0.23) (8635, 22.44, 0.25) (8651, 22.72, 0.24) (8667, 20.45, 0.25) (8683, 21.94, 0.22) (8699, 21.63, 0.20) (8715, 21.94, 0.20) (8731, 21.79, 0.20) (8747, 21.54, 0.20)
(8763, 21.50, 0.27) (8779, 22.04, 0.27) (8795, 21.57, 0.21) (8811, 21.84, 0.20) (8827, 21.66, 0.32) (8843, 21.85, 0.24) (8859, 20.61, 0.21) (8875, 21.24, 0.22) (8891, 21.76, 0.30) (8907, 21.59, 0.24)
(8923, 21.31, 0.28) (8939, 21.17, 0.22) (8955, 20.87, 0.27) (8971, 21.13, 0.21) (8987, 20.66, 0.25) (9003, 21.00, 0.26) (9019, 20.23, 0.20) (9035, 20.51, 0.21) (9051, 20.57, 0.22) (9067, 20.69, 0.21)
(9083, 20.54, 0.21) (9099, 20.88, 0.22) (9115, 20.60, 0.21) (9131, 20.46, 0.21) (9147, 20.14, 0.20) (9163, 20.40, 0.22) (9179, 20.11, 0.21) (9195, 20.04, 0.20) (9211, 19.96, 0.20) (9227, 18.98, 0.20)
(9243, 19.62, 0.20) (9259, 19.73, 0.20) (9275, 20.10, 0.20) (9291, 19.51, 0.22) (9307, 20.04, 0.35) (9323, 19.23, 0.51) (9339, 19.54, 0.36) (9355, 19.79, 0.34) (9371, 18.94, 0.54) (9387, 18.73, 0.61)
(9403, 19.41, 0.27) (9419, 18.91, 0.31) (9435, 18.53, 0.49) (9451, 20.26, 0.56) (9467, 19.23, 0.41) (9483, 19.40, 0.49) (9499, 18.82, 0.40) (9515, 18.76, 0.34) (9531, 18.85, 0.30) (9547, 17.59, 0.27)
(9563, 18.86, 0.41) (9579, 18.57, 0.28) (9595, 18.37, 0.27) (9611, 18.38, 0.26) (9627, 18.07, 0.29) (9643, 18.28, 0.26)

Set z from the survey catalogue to 0.000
